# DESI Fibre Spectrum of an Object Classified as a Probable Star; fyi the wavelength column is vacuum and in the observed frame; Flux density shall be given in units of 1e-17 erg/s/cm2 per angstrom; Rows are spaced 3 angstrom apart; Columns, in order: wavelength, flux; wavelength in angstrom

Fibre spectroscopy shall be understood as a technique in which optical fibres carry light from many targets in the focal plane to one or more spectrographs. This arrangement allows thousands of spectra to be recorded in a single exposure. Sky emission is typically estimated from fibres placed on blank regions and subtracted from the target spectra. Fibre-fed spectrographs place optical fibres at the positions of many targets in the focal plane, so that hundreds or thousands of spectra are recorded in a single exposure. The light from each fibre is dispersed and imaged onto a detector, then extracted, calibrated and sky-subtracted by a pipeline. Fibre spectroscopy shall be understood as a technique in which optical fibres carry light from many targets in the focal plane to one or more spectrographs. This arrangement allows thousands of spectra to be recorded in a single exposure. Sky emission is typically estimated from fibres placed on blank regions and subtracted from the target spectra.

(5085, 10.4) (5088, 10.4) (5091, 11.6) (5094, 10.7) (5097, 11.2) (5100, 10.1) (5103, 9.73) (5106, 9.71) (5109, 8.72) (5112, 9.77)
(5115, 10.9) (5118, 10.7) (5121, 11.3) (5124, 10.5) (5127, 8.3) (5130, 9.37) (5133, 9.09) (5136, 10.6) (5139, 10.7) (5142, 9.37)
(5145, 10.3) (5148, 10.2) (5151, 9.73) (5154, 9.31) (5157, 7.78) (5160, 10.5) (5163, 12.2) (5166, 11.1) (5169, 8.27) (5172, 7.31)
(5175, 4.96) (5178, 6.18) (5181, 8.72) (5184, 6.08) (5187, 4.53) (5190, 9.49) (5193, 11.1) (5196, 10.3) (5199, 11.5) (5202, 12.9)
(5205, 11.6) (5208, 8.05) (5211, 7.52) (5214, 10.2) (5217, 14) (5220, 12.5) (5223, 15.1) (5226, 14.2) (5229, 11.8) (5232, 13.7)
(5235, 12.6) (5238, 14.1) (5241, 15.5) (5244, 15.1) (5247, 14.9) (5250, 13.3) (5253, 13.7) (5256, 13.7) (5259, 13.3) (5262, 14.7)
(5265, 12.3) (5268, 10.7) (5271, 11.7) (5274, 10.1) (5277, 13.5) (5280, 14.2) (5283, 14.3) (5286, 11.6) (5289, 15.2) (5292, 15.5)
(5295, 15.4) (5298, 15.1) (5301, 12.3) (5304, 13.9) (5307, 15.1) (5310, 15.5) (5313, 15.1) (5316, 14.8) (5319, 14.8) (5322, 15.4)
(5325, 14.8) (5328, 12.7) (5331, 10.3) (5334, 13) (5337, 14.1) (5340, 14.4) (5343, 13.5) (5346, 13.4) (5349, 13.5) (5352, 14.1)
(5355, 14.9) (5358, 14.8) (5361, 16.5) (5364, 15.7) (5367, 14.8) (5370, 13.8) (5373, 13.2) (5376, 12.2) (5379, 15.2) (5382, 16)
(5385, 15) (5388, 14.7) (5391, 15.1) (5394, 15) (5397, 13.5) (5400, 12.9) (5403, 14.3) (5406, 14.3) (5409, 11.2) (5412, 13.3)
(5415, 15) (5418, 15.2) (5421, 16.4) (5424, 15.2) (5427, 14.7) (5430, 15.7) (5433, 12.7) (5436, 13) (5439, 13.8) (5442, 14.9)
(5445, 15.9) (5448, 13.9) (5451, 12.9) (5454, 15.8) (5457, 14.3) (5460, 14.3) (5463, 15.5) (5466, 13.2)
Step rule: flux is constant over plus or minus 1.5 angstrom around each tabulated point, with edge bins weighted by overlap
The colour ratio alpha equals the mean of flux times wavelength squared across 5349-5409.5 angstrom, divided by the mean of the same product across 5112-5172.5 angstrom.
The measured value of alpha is 1.59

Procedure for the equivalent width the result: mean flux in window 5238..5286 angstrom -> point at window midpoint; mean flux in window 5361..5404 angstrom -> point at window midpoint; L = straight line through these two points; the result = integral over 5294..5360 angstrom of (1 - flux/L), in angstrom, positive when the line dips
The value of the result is -0.9 angstrom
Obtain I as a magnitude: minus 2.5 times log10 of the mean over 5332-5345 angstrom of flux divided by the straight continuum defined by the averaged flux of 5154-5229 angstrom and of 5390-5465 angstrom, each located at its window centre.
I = -0.08 mag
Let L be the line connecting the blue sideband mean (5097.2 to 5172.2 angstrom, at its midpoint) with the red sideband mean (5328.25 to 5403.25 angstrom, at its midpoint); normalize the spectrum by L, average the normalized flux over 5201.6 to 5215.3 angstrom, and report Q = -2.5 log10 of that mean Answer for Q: 0.15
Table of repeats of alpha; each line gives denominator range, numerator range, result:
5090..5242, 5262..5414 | 1.45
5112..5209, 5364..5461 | 1.66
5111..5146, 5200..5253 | 1.32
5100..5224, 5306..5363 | 1.56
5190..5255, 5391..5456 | 1.23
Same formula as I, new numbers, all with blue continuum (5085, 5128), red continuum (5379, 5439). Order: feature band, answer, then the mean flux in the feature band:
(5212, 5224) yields -0.07 mag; 12.6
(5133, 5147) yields 0.06 mag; 10.1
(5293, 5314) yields -0.13 mag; 14.6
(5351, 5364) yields -0.11 mag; 15.2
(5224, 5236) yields -0.11 mag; 13.2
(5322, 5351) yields 0.00 mag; 13.4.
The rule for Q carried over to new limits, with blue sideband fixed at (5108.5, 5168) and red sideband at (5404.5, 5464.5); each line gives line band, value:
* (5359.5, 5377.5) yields -0.07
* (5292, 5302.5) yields -0.17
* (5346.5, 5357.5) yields -0.08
